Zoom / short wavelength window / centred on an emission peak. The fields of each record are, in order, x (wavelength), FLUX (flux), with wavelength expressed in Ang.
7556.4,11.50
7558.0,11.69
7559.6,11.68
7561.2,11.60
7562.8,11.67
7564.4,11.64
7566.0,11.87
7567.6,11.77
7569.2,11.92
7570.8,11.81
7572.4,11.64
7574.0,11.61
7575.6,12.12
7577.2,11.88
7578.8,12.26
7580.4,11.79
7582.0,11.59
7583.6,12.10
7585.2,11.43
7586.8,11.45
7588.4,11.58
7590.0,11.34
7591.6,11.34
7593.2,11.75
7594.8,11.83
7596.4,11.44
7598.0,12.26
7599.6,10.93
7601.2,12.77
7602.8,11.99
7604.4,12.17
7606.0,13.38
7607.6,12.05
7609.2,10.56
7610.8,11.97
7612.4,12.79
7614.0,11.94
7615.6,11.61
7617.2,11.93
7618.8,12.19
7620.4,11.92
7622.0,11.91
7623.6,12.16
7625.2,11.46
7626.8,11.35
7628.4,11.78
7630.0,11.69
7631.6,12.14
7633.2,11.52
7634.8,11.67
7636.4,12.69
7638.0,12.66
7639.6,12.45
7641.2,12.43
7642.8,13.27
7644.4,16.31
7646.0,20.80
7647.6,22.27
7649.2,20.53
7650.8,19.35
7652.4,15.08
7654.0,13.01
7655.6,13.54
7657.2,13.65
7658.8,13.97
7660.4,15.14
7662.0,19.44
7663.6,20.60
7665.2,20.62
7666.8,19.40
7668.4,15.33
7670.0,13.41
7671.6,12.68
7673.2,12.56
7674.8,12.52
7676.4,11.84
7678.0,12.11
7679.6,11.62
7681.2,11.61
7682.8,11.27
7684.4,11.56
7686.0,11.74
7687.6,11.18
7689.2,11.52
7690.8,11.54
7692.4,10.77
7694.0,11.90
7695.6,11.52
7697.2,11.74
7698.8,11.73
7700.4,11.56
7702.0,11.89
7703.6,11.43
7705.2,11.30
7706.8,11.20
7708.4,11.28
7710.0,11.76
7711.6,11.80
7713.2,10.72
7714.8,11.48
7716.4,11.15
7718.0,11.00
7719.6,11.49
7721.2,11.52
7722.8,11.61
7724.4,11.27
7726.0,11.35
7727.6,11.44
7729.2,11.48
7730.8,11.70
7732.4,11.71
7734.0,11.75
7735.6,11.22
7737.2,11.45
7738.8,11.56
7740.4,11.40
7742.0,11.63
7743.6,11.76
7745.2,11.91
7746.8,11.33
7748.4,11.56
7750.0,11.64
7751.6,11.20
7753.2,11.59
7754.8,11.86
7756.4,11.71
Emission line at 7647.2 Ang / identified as [S II] 6716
